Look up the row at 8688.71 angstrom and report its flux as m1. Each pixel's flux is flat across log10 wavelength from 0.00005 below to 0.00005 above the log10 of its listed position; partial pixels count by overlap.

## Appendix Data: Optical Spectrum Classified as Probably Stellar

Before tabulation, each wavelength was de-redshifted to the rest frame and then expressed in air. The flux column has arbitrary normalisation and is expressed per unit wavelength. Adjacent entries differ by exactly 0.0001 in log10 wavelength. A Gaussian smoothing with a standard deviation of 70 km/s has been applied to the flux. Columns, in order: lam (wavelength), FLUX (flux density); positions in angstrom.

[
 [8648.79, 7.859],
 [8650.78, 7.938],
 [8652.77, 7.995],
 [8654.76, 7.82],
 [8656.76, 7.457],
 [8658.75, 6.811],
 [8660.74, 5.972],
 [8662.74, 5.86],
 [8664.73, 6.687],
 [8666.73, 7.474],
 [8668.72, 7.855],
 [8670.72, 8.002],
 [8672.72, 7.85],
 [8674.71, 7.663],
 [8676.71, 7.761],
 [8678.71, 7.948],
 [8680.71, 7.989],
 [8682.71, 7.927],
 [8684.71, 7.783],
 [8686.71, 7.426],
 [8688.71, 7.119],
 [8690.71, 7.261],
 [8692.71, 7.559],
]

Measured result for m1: 7.119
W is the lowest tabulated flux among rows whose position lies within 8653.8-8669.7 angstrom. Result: 5.86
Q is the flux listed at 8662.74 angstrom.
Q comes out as 5.86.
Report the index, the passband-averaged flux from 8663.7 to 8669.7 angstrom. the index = 7.34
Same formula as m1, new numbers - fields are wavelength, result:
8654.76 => 7.82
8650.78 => 7.938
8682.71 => 7.927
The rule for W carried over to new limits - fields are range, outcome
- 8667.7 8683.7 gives 7.663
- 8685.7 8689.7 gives 7.119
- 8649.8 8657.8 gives 7.457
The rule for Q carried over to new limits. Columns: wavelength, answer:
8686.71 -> 7.426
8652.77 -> 7.995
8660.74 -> 5.972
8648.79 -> 7.859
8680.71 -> 7.989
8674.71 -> 7.663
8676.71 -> 7.761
